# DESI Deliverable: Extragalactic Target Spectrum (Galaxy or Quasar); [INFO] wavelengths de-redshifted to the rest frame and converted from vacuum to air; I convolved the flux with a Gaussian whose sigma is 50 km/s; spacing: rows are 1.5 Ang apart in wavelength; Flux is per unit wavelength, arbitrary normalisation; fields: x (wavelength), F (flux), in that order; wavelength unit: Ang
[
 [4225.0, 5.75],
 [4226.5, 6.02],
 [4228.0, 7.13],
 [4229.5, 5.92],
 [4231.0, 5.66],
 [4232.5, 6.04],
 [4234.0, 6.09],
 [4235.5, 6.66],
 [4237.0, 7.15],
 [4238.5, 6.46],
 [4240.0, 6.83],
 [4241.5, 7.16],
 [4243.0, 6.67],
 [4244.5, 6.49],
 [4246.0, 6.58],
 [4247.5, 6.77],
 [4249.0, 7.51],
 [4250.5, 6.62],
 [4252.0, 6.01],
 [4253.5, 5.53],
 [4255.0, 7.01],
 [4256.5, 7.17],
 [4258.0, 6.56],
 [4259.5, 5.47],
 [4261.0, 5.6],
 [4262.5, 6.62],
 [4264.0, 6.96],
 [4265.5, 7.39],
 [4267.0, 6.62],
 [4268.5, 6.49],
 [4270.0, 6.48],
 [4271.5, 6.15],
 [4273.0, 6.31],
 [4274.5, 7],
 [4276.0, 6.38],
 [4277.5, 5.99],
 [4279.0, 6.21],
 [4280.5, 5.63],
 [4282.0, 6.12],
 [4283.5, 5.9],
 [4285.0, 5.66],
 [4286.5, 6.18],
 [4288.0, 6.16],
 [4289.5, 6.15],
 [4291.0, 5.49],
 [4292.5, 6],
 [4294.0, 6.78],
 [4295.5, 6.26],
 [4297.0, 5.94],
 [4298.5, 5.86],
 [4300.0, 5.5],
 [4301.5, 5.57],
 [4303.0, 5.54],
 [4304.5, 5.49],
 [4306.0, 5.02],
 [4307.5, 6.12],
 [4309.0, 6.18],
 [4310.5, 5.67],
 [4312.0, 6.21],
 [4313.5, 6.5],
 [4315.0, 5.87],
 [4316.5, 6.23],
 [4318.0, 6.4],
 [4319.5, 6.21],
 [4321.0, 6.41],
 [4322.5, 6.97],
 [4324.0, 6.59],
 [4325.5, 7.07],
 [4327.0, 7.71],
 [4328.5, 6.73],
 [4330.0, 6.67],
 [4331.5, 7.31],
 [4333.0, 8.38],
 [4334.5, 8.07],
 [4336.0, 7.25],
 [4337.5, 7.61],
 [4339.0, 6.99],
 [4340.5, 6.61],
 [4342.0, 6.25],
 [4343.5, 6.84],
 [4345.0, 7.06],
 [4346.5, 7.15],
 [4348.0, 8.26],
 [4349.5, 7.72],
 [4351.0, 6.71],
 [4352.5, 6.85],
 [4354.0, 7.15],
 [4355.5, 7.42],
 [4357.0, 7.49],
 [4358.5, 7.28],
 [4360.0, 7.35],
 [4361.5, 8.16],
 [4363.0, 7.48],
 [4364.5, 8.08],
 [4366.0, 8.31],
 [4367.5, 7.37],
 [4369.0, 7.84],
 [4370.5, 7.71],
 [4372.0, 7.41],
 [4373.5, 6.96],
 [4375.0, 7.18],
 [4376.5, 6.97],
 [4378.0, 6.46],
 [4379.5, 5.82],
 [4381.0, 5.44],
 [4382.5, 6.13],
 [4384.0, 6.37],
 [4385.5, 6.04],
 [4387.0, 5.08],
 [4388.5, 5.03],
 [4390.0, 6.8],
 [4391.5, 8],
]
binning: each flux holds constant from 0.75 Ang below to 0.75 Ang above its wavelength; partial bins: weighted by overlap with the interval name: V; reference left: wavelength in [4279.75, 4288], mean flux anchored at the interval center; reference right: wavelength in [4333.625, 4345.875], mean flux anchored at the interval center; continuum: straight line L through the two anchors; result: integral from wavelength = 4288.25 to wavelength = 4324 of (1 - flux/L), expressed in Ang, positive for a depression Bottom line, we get 2.0 Ang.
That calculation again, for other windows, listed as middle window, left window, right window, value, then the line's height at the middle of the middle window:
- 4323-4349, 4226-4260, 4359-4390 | -1.7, 6.76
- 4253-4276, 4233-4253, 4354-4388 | 0.8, 6.73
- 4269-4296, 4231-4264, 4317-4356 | 2.3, 6.74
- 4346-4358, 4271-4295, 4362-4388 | -1.2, 6.68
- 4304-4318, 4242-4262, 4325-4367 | 2.1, 7.03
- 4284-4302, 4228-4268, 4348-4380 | 2.3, 6.85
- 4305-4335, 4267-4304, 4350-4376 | 0.5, 6.69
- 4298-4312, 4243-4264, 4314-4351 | 2.3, 6.82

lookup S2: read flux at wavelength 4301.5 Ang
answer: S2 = 5.57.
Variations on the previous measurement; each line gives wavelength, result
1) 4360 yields 7.35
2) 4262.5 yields 6.62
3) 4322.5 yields 6.97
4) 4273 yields 6.31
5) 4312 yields 6.21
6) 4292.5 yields 6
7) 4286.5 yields 6.18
